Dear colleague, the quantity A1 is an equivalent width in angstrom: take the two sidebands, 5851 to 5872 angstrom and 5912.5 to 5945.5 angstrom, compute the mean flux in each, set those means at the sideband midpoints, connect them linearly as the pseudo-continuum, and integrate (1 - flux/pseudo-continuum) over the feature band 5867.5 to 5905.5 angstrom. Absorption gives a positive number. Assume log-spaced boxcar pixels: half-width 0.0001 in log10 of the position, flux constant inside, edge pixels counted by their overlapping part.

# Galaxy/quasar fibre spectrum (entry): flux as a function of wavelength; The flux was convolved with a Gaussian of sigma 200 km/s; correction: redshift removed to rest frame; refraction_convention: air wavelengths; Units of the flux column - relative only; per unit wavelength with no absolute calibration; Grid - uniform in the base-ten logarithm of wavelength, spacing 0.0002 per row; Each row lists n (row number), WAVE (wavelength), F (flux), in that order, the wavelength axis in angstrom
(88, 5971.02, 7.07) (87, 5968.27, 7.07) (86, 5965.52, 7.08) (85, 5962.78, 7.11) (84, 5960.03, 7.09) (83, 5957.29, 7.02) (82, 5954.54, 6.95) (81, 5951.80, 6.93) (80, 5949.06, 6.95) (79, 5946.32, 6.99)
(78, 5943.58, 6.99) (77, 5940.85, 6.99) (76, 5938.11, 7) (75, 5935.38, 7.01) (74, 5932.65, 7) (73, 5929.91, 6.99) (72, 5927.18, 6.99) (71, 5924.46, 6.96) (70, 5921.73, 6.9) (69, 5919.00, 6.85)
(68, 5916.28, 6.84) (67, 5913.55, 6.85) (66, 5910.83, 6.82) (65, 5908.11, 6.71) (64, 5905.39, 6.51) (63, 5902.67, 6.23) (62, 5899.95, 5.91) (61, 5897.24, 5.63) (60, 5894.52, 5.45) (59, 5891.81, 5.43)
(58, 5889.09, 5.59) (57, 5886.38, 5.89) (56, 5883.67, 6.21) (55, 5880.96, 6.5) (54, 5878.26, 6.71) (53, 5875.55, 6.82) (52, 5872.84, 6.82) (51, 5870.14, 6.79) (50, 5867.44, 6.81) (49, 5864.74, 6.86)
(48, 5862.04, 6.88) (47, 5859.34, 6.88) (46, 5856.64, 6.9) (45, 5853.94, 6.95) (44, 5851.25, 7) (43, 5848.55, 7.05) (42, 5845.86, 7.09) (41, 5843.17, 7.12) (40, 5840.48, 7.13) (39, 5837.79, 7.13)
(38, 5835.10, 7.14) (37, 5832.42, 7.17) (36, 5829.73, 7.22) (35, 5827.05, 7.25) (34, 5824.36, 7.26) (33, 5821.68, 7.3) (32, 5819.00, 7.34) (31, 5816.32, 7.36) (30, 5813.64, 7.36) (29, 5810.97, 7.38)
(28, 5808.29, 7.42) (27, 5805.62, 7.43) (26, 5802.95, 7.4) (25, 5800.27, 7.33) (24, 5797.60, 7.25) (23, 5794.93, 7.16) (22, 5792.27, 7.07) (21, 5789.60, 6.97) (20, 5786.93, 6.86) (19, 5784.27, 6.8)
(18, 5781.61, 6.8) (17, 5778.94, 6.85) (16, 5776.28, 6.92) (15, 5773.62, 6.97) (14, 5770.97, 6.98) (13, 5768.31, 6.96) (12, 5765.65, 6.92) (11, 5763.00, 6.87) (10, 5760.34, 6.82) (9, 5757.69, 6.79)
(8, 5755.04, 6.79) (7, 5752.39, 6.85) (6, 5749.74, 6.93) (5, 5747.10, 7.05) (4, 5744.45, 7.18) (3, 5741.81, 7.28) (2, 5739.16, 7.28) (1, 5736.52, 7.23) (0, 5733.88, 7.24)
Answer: 3.9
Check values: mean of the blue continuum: 6.88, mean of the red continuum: 6.95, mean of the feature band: 6.19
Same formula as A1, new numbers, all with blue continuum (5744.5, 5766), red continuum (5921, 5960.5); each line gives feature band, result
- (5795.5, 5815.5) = -1.27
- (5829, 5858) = -0.59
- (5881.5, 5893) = 1.85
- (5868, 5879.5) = 0.27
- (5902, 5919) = 0.67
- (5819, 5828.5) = -0.48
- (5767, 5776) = -0.08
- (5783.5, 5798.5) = -0.24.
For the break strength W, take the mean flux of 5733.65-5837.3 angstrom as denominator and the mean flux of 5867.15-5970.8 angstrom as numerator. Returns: 0.9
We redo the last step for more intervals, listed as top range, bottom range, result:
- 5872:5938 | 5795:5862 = 0.90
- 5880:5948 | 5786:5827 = 0.90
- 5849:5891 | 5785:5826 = 0.91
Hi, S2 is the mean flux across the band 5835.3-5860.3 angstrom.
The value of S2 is 7.03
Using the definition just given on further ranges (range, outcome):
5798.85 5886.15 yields 7.05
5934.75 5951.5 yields 6.98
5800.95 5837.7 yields 7.3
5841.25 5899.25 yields 6.54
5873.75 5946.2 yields 6.54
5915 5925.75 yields 6.89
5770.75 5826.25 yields 7.16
